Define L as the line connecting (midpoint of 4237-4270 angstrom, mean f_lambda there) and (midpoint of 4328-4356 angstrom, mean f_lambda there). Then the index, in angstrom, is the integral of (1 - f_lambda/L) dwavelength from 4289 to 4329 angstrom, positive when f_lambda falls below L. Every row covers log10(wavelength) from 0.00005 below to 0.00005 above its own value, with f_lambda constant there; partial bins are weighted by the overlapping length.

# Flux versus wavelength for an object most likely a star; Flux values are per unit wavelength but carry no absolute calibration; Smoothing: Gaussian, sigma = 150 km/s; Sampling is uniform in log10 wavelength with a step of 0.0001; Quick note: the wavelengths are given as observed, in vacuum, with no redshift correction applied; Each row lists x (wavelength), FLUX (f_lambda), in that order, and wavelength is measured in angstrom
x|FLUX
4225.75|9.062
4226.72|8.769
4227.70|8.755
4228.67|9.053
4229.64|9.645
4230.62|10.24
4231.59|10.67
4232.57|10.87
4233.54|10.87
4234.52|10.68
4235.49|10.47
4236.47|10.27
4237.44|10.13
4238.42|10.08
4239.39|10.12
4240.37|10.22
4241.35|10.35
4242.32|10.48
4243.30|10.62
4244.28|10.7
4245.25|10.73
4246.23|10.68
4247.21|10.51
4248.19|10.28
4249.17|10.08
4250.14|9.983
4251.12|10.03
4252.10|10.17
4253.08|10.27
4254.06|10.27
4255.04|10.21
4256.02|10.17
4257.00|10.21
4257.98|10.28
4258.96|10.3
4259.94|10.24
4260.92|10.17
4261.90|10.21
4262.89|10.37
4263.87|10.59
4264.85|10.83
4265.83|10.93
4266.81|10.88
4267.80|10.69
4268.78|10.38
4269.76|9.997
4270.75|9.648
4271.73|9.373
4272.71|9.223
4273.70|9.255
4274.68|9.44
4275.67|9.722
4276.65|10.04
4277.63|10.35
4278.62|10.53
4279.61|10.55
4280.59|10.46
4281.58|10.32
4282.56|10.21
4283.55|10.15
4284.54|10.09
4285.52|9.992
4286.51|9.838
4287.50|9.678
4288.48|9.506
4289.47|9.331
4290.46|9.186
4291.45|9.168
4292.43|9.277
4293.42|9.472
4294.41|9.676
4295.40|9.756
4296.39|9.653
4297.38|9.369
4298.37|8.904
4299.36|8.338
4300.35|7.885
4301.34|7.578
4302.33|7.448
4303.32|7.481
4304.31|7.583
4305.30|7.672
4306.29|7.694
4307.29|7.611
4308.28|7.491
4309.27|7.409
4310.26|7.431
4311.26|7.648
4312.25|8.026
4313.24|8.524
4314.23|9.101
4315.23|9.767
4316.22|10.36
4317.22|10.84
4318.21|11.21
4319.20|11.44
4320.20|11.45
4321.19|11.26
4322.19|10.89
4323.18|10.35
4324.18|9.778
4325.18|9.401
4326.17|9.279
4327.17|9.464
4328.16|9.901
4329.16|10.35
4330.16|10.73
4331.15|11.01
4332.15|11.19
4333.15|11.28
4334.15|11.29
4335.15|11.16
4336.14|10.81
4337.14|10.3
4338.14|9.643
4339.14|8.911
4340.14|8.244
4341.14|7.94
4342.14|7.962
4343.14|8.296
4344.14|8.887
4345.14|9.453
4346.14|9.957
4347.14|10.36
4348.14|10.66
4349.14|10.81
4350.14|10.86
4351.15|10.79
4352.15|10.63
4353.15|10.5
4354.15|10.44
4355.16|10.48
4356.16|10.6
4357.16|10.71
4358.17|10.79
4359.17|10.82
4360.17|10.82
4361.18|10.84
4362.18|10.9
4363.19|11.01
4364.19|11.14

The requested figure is 4.26 angstrom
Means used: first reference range 10.4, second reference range 10.1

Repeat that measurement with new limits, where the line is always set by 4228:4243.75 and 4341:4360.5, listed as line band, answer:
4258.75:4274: 0.1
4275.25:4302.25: 1.7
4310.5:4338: -0.2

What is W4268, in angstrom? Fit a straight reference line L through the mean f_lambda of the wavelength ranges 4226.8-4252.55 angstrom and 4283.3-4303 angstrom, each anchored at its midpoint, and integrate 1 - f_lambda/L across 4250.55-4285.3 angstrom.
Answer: -1.8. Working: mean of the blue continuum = 10.2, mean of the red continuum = 9.19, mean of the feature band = 10.2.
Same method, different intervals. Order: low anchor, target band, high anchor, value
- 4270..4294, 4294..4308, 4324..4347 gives 2.12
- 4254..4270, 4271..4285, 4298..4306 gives -0.91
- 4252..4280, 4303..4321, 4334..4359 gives 2.16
